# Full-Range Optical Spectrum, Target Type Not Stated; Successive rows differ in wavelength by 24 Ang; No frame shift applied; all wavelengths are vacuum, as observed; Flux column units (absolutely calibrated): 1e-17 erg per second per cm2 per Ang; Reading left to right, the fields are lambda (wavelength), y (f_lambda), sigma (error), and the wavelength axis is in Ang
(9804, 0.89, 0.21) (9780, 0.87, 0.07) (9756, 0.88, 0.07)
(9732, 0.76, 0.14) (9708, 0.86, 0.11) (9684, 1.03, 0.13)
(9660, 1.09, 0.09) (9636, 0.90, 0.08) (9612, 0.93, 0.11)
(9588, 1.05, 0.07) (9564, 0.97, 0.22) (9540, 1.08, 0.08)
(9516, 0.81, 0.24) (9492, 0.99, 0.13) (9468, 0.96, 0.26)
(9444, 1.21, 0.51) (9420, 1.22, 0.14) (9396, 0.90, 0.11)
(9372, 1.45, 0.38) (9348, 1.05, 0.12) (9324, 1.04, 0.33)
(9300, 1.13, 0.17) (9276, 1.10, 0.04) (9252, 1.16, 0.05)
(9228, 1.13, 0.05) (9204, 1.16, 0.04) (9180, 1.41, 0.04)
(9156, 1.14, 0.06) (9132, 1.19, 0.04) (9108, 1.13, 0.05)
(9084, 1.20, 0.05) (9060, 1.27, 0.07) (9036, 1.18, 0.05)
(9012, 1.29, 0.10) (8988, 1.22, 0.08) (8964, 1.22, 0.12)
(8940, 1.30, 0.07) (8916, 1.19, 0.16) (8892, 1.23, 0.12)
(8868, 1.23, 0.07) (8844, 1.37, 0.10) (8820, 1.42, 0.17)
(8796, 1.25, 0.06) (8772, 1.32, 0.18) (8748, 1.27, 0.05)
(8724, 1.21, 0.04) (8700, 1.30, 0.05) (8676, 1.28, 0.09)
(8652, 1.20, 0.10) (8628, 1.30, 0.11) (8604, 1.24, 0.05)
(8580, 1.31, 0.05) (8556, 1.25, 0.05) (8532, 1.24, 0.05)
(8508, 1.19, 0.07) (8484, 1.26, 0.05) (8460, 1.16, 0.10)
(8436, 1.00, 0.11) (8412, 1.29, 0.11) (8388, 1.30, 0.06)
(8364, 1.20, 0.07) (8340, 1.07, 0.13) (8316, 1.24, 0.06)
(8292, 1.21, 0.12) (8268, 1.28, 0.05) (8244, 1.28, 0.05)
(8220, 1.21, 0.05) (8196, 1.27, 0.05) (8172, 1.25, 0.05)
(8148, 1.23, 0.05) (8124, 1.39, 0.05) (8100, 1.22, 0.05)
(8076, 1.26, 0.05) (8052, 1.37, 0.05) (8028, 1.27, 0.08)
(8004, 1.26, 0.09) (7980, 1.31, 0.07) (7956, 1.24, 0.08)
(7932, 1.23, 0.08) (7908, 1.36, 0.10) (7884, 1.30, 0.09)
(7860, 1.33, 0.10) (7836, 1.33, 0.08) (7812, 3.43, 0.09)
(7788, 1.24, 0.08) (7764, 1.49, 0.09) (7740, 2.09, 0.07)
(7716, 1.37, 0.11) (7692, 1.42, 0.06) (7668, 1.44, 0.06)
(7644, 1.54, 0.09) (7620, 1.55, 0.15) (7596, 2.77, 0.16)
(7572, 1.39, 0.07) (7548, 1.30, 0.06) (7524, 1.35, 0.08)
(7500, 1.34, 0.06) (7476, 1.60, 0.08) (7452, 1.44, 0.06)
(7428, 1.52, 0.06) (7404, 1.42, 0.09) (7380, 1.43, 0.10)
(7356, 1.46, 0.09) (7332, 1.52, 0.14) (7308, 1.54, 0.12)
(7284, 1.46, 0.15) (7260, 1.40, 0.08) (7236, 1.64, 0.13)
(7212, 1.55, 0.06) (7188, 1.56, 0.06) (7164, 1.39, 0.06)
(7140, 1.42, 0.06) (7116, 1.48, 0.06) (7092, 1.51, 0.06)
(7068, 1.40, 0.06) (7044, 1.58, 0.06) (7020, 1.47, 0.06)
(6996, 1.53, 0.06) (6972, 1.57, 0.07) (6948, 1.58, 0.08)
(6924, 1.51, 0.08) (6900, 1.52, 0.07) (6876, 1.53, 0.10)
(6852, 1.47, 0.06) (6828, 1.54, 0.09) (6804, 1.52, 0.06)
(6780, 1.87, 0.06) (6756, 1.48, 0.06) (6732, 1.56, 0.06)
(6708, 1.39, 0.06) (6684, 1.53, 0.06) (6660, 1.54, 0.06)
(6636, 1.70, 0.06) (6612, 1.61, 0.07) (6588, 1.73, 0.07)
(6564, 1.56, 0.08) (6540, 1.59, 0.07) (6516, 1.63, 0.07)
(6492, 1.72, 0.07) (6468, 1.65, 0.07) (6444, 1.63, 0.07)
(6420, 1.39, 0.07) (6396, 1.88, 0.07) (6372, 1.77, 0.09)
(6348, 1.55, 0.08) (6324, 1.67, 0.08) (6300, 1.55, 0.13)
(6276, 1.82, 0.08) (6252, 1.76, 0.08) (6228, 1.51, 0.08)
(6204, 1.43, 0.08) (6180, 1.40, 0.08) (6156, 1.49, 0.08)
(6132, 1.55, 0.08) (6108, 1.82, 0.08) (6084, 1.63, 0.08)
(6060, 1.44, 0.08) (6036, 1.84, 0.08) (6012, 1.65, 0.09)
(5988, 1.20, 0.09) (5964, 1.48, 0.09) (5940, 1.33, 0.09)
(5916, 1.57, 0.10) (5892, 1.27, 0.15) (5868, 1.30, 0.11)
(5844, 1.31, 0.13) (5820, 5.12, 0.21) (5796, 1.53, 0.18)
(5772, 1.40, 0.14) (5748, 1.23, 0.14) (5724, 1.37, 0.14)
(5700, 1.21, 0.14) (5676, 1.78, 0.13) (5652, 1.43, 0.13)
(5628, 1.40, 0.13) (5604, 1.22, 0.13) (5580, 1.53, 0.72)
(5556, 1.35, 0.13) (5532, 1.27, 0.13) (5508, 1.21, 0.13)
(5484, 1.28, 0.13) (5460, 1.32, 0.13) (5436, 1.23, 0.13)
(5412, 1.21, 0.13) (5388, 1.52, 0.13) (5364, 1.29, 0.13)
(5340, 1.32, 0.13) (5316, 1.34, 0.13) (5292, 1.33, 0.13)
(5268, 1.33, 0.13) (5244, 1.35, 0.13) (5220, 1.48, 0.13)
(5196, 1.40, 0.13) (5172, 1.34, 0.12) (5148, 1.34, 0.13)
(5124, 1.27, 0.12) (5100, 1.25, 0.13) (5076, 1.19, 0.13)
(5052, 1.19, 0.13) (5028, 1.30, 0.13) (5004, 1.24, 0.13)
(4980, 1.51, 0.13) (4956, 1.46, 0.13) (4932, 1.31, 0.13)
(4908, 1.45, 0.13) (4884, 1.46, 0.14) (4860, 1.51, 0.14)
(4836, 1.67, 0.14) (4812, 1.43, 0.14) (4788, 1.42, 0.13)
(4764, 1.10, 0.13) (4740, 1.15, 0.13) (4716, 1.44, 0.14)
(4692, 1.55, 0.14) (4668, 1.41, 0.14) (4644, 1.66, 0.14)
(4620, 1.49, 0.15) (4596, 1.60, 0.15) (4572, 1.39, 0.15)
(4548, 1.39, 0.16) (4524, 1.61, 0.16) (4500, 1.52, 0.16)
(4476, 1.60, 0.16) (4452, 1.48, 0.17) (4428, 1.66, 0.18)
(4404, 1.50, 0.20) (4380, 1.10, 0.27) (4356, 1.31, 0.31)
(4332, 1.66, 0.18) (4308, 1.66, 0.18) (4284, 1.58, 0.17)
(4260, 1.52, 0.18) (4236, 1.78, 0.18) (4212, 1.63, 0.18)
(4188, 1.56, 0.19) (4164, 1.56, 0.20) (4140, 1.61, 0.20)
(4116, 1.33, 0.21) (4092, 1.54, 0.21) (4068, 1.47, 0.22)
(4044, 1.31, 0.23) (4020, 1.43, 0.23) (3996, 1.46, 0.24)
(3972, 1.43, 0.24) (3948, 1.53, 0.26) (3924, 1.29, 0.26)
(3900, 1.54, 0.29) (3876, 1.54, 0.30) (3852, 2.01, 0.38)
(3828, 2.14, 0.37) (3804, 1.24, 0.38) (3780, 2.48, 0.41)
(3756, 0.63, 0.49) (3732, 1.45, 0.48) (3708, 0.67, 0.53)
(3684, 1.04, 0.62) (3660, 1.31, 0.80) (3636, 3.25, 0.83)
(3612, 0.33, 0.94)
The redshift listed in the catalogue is 0.56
